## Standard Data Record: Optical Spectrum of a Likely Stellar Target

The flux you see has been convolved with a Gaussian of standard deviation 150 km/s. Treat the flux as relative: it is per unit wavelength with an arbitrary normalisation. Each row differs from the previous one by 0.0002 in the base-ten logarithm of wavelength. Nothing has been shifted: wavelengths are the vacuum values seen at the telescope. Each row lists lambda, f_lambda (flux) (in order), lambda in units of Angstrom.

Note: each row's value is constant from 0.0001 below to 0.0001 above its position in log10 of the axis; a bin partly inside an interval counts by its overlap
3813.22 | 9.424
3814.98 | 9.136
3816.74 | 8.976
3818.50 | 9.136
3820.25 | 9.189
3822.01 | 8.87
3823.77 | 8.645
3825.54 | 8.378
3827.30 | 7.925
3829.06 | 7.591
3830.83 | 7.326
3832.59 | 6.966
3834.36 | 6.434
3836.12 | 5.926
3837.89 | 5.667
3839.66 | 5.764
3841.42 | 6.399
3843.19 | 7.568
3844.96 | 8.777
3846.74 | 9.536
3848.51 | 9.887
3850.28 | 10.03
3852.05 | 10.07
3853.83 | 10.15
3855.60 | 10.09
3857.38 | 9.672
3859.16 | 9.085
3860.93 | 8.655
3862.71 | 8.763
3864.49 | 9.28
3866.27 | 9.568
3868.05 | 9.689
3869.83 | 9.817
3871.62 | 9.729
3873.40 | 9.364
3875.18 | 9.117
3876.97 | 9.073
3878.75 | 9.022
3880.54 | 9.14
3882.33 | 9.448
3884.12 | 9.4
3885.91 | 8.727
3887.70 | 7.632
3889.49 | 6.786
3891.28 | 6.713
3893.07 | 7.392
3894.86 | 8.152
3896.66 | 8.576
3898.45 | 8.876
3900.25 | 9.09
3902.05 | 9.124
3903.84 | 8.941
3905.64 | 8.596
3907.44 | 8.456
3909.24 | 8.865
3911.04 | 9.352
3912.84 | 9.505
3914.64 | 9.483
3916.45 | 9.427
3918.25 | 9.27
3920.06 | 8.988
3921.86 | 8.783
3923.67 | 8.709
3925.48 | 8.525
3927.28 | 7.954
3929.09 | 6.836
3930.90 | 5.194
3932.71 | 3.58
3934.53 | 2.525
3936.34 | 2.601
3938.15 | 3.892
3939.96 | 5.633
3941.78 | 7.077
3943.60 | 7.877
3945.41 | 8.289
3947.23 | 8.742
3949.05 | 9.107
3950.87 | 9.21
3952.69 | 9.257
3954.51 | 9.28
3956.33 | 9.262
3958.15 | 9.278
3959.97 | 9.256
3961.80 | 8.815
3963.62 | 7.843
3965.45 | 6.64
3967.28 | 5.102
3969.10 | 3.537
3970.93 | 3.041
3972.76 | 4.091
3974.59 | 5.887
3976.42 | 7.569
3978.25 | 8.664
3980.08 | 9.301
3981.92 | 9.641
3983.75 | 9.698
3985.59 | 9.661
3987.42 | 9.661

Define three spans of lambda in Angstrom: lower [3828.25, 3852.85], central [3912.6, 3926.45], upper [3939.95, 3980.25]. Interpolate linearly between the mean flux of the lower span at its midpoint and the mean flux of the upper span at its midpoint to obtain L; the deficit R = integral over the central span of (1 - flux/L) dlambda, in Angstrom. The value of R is -2.70 Angstrom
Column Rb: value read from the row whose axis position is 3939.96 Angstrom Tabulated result 5.633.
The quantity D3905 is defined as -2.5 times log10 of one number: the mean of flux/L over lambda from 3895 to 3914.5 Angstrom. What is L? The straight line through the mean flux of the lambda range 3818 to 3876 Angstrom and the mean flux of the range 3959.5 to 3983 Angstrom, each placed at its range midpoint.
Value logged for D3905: -0.15 mag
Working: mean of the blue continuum 8.58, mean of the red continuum 6.85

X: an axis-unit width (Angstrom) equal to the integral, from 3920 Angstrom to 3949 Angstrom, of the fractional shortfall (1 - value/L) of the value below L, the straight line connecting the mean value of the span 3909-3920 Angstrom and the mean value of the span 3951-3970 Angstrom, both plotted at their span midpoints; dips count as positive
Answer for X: 7.1 Angstrom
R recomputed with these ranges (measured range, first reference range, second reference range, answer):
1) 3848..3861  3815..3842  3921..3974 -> -4.0 Angstrom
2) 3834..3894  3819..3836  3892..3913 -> -2.5 Angstrom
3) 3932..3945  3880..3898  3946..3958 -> 5.9 Angstrom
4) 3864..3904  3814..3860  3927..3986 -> -4.8 Angstrom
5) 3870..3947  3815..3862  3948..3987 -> 1.2 Angstrom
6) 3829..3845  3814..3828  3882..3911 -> 3.7 Angstrom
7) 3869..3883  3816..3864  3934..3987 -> -2.2 Angstrom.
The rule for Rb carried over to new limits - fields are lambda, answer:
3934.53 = 2.525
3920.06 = 8.988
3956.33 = 9.262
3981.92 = 9.641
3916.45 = 9.427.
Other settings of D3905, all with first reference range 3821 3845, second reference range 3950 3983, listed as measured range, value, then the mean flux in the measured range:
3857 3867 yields -0.241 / 9.14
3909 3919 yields -0.249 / 9.35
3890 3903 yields -0.117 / 8.24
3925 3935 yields 0.276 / 5.79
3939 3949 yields -0.020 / 7.64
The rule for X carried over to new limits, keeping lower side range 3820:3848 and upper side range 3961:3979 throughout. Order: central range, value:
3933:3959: -3.6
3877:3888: -3.0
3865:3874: -3.1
